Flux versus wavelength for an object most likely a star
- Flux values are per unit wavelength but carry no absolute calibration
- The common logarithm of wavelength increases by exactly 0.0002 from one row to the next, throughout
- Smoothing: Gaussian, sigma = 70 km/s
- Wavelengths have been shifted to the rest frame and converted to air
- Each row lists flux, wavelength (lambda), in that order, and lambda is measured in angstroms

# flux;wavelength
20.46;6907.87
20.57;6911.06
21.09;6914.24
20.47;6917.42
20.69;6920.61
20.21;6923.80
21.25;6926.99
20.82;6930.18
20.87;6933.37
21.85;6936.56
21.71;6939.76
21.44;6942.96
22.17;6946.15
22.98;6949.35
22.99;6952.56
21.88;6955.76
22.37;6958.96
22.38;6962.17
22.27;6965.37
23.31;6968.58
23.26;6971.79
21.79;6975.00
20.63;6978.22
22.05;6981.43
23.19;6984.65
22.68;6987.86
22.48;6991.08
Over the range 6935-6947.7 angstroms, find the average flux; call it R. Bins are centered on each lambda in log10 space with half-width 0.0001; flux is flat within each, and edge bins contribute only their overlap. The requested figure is 21.8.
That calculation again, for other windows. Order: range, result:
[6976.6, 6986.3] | 22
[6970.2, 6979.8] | 21.9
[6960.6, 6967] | 22.3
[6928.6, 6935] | 20.9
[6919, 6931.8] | 20.7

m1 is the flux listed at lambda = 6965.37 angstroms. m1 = 22.27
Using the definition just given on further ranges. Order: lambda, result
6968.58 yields 23.31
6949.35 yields 22.98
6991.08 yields 22.48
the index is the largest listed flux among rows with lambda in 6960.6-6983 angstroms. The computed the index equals 23.31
